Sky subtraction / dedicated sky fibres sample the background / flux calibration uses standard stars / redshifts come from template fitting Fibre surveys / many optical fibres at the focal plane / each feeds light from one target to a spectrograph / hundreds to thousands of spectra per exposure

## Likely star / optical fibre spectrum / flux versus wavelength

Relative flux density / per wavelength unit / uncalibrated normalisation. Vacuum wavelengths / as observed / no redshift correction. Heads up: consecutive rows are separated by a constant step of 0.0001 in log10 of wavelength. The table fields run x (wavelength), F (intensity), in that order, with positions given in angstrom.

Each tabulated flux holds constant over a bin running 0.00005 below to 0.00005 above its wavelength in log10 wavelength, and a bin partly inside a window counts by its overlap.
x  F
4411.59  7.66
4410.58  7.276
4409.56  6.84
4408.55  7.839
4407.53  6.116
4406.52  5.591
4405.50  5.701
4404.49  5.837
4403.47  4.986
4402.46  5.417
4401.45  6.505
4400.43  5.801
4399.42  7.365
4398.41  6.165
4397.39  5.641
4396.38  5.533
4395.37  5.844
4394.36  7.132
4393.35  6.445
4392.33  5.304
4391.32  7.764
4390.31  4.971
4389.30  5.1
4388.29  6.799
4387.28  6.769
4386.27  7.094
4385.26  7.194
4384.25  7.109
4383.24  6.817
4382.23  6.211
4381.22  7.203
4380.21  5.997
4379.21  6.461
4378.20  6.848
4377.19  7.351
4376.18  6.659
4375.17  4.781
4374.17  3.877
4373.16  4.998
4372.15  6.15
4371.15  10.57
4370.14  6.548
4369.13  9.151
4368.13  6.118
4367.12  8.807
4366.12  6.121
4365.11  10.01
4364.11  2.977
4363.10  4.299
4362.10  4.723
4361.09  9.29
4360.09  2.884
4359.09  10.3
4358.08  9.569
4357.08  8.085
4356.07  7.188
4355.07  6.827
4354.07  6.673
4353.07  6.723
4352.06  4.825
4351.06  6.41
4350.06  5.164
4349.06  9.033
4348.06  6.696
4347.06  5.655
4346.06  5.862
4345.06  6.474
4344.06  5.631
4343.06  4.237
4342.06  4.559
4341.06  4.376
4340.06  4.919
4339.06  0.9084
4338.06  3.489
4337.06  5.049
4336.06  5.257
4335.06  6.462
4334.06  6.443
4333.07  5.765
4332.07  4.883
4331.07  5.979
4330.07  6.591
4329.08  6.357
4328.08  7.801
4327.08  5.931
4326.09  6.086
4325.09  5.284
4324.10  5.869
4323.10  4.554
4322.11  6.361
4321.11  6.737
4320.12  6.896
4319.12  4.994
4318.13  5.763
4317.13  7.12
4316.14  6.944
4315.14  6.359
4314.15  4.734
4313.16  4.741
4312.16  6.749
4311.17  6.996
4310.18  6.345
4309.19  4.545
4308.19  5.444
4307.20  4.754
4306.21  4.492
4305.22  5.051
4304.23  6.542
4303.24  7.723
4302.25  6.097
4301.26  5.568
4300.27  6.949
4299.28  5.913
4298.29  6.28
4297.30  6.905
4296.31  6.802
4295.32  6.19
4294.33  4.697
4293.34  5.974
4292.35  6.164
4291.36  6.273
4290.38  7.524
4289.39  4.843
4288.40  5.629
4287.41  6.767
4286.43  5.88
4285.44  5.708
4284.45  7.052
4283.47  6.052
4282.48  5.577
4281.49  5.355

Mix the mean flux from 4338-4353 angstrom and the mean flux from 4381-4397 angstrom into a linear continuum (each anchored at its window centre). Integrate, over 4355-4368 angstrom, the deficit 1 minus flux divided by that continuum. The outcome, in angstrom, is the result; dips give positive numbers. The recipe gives -2.9 angstrom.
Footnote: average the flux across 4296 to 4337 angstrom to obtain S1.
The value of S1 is 6.01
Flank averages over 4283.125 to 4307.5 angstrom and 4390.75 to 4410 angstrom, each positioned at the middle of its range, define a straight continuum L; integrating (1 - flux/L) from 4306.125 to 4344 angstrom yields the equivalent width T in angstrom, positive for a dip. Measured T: 3.5 angstrom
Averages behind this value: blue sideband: 6.09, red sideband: 6.19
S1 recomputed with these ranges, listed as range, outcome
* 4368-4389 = 6.7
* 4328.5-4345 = 5.11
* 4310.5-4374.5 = 6.15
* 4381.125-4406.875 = 6.23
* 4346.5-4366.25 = 6.68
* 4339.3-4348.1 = 5.18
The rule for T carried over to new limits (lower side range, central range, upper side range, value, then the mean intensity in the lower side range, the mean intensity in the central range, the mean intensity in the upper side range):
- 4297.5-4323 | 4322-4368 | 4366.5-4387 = 2.80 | 5.99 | 6.03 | 6.79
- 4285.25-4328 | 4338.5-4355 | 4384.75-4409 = 1.50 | 6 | 5.54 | 6.2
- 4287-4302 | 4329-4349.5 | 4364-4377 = 3.48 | 6.16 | 5.43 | 6.8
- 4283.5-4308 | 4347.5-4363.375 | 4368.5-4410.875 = -1.35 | 6.07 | 6.83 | 6.42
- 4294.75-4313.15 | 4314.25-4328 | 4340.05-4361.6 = 0.24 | 6.03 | 6.08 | 6.46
